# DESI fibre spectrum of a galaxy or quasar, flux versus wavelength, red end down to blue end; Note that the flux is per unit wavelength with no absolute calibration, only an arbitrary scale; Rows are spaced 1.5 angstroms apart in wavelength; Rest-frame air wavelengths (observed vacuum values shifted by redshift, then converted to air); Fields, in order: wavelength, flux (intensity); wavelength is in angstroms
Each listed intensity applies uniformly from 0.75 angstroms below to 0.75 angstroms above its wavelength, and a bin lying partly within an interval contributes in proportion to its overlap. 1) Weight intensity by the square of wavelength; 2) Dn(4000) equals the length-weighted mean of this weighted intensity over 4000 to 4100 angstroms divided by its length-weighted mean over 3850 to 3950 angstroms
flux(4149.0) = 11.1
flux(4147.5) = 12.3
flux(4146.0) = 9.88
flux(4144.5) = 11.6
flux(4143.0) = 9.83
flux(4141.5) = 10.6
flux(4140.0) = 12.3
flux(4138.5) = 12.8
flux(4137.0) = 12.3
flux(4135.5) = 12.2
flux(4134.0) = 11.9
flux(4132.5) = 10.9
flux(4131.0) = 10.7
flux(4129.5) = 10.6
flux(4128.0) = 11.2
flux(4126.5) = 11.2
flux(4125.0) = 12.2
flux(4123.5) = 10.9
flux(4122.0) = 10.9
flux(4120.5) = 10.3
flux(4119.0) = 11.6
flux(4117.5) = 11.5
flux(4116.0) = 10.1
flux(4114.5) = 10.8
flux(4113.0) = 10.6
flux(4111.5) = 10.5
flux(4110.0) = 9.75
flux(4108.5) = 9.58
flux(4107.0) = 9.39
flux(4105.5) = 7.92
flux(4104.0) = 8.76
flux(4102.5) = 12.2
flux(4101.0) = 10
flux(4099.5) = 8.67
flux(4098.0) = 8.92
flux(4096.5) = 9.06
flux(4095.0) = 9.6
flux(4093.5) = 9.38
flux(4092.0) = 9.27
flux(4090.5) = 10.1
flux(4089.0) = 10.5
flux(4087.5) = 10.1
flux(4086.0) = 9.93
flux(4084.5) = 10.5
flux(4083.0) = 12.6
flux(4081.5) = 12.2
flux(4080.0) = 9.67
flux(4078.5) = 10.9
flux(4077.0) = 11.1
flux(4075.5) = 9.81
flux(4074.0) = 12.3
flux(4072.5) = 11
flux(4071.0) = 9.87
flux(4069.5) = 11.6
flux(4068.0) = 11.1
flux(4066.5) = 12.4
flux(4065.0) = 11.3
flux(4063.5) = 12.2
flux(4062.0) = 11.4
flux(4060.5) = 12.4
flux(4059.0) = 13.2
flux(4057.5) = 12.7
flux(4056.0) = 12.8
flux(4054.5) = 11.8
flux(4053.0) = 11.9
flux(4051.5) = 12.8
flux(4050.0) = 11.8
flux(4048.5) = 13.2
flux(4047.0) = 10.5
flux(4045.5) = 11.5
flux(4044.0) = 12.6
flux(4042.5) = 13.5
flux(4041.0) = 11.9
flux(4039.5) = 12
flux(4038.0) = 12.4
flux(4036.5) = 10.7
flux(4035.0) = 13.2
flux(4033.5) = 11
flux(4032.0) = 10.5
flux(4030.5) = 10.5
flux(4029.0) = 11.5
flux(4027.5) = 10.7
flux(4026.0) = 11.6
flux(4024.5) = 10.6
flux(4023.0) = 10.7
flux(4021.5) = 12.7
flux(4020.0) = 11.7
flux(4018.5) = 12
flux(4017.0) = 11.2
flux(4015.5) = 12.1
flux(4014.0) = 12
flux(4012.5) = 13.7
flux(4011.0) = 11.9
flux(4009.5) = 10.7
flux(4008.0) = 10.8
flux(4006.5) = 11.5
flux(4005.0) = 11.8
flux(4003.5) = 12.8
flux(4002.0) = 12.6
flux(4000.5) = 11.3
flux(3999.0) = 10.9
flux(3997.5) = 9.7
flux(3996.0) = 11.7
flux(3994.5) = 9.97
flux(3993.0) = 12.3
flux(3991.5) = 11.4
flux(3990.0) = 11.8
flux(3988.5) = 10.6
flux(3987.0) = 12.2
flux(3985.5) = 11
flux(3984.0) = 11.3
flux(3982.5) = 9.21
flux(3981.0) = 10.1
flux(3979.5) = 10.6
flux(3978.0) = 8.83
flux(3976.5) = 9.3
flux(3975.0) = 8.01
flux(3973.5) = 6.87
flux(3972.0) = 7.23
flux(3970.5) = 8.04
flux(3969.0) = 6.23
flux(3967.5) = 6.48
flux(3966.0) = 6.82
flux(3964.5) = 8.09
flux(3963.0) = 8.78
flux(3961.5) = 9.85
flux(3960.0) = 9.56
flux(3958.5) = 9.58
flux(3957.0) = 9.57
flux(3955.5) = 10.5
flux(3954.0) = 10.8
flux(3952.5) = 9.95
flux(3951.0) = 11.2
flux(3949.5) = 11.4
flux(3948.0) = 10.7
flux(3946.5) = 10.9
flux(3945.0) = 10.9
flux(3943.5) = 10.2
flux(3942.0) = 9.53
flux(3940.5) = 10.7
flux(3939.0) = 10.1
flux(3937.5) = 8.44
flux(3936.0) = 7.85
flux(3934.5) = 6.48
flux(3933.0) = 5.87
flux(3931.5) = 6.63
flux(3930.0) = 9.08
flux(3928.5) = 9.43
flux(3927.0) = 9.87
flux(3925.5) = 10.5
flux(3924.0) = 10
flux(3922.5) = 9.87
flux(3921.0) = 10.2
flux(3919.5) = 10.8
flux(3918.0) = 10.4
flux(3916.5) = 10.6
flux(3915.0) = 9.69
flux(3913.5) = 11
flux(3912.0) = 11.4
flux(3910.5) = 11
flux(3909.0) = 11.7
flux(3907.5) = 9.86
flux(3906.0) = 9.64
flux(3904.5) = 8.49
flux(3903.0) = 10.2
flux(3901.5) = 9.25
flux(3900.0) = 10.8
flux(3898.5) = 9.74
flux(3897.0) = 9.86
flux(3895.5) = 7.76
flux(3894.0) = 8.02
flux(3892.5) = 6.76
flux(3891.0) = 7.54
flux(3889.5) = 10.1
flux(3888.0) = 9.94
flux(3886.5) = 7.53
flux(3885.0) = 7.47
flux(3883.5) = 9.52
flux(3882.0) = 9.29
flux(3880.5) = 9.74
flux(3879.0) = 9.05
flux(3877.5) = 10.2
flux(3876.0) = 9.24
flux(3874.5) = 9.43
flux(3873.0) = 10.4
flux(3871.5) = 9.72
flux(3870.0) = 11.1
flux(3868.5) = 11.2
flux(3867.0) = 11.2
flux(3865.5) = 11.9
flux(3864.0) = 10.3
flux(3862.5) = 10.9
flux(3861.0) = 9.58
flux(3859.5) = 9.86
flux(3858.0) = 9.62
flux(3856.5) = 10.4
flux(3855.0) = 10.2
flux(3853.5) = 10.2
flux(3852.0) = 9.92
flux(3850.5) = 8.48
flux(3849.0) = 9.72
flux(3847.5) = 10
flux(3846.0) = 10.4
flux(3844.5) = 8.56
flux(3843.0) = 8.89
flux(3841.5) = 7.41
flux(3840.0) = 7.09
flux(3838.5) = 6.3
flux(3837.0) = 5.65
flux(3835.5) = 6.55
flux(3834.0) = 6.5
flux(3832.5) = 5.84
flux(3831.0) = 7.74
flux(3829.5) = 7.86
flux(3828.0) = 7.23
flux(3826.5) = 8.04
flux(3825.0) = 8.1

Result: 1.3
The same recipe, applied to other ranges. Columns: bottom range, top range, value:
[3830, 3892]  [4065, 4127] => 1.29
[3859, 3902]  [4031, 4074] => 1.36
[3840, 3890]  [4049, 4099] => 1.27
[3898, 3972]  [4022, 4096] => 1.27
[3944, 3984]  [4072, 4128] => 1.20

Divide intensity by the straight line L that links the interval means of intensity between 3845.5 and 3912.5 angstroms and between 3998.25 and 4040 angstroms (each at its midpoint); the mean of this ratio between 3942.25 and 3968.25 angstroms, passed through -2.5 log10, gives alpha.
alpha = 0.11 mag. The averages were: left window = 9.74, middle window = 9.72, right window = 11.6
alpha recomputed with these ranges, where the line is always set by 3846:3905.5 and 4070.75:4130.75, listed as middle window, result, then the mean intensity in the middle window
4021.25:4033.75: -0.09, 11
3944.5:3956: -0.10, 10.8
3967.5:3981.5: 0.21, 8.22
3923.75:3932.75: 0.09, 9.02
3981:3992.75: -0.11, 11.1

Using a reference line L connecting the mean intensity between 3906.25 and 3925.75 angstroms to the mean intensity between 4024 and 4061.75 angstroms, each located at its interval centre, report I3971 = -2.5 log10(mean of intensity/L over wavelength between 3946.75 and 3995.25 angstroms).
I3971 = 0.15 mag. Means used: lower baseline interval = 10.5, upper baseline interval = 11.9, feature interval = 9.65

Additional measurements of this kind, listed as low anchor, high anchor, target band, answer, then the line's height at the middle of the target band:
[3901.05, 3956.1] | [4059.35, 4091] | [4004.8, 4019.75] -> -0.11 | 10.6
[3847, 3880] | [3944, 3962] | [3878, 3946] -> 0.10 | 10.3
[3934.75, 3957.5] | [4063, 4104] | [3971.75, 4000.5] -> 0.00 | 10.2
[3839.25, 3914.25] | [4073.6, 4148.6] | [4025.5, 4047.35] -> -0.13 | 10.3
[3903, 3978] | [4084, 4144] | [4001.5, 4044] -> -0.18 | 9.91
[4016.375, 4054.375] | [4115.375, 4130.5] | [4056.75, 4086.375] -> 0.00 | 11.4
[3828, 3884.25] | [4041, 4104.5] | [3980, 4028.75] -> -0.09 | 10.5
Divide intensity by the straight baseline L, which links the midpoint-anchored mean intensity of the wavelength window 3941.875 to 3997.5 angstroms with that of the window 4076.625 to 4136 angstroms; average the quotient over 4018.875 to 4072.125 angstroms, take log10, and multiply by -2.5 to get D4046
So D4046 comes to -0.16 mag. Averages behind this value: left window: 9.77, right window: 10.4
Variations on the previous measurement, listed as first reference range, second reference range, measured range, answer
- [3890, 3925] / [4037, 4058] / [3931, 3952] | 0.11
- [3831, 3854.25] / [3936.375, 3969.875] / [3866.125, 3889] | -0.14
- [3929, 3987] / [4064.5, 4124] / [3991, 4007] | -0.20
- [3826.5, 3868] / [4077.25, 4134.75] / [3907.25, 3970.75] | -0.02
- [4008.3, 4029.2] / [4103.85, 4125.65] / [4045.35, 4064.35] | -0.10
